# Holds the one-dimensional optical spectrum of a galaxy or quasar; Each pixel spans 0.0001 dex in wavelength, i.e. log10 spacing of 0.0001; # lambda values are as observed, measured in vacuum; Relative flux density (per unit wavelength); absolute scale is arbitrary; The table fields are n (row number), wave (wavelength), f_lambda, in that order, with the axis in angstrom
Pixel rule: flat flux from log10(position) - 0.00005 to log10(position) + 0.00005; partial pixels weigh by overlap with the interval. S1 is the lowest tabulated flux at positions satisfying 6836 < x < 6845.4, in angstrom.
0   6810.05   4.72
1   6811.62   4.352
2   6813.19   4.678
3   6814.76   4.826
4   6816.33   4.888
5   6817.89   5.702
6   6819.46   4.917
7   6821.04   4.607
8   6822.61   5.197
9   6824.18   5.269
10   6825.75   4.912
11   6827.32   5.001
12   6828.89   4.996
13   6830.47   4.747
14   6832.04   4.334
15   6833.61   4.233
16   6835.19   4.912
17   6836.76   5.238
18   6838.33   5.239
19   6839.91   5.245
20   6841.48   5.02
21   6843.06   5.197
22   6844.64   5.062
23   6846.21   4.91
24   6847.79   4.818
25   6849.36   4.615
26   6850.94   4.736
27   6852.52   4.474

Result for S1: 5.02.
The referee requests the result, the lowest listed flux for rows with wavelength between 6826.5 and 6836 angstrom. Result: 4.233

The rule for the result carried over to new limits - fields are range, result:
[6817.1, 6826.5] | 4.607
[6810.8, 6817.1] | 4.352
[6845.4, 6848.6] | 4.818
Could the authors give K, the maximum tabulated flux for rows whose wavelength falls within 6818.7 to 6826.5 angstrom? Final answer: 5.269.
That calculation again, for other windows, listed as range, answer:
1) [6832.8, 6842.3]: 5.245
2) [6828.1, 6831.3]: 4.996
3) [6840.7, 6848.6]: 5.197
